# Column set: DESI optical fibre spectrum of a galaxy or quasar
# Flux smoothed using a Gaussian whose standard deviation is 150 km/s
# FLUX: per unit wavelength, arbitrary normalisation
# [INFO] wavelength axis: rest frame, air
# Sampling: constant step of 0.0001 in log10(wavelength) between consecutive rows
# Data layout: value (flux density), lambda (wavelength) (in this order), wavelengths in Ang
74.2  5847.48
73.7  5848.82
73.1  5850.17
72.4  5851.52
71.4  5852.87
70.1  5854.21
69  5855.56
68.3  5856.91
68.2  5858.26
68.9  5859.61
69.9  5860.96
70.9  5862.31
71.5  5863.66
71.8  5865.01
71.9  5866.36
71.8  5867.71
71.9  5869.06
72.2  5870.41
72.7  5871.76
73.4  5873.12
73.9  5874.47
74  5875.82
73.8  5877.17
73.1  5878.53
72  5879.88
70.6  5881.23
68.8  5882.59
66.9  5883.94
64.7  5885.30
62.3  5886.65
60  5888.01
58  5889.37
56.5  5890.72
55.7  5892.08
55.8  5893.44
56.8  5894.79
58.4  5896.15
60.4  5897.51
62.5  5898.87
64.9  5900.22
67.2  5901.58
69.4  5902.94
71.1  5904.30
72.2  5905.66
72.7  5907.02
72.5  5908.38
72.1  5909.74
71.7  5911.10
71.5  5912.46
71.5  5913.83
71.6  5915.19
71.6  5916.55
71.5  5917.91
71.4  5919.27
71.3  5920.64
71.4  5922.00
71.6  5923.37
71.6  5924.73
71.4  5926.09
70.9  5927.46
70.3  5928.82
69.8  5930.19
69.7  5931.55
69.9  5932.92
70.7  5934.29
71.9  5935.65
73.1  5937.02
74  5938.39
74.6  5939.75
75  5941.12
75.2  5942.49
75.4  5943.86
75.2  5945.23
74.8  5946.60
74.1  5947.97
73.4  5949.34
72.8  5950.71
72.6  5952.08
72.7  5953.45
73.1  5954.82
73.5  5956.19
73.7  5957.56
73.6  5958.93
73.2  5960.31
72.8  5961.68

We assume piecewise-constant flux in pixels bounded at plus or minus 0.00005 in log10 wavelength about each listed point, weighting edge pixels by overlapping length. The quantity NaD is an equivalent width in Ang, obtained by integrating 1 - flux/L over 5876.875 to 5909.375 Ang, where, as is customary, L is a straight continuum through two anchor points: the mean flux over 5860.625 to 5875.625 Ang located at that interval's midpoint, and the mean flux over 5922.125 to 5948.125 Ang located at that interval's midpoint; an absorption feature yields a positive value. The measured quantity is 3.2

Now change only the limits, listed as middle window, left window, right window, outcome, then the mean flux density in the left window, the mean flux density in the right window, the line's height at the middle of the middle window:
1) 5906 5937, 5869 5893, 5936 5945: 0.4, 67.6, 74.4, 72.2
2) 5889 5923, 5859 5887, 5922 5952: 2.3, 70.9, 72.6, 71.8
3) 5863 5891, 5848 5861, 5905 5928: 0.7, 70.6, 71.7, 71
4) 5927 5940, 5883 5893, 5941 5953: -0.1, 60.7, 74.2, 71.1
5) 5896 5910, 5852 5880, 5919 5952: 0.8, 71.5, 72.5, 72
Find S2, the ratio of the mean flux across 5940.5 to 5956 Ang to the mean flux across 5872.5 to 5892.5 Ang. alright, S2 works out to 1.1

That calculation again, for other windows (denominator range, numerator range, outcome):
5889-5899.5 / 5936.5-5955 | 1.28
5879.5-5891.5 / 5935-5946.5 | 1.16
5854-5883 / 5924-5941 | 1.00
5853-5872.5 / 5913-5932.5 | 1.01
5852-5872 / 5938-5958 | 1.05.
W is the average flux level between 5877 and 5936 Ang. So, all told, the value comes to 67.9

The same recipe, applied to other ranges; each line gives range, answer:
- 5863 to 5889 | 70.2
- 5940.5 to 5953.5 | 74.2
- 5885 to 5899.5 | 59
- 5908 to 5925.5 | 71.6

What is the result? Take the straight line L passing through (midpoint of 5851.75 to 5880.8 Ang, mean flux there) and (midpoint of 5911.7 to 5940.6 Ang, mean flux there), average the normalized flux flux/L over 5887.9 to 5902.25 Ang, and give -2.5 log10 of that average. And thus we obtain 0.20 mag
